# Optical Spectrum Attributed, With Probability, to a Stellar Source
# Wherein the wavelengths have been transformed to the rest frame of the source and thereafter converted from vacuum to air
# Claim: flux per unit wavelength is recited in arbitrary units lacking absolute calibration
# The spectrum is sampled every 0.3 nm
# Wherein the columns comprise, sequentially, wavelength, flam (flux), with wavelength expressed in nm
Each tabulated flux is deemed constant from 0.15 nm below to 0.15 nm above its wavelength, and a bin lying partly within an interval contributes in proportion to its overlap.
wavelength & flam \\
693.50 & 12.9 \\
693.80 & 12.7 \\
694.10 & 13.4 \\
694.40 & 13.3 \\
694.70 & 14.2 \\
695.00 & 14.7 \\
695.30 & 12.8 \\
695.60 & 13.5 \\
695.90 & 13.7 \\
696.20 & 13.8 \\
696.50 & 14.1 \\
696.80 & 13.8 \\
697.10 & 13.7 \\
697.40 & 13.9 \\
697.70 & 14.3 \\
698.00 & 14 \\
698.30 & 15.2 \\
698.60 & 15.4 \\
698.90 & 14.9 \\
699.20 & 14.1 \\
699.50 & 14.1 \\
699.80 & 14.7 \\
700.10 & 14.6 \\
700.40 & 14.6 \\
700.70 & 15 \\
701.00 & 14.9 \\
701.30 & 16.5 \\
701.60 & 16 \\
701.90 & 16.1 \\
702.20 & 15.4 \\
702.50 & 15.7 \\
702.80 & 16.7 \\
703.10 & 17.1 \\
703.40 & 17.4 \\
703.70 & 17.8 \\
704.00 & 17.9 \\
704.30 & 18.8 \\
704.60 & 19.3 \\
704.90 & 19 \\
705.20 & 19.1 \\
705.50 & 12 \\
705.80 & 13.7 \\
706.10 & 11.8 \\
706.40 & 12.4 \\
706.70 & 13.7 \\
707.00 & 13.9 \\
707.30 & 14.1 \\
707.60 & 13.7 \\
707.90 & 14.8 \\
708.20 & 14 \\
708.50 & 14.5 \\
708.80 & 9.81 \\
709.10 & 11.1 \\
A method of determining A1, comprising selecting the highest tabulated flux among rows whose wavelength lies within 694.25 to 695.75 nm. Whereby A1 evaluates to 14.7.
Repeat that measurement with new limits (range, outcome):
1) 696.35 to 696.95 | 14.1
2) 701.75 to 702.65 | 16.1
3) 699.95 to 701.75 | 16.5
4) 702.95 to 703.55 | 17.4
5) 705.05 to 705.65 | 19.1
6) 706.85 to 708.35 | 14.8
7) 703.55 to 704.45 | 18.8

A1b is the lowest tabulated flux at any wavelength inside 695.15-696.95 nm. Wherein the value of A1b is 12.8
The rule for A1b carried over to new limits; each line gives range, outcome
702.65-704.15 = 16.7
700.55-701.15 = 14.9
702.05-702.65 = 15.4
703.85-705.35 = 17.9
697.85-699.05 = 14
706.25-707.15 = 12.4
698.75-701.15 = 14.1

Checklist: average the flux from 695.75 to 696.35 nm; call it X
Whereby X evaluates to 13.7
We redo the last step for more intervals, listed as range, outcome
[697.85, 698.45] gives 14.6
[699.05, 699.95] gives 14.3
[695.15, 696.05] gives 13.3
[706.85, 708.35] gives 14.1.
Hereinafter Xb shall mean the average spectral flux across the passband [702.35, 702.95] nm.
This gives 16.2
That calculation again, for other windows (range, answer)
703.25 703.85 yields 17.6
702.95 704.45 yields 17.8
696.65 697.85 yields 13.9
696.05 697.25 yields 13.9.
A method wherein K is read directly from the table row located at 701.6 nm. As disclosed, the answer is 16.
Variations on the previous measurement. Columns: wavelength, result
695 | 14.7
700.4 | 14.6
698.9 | 14.9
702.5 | 15.7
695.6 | 13.5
